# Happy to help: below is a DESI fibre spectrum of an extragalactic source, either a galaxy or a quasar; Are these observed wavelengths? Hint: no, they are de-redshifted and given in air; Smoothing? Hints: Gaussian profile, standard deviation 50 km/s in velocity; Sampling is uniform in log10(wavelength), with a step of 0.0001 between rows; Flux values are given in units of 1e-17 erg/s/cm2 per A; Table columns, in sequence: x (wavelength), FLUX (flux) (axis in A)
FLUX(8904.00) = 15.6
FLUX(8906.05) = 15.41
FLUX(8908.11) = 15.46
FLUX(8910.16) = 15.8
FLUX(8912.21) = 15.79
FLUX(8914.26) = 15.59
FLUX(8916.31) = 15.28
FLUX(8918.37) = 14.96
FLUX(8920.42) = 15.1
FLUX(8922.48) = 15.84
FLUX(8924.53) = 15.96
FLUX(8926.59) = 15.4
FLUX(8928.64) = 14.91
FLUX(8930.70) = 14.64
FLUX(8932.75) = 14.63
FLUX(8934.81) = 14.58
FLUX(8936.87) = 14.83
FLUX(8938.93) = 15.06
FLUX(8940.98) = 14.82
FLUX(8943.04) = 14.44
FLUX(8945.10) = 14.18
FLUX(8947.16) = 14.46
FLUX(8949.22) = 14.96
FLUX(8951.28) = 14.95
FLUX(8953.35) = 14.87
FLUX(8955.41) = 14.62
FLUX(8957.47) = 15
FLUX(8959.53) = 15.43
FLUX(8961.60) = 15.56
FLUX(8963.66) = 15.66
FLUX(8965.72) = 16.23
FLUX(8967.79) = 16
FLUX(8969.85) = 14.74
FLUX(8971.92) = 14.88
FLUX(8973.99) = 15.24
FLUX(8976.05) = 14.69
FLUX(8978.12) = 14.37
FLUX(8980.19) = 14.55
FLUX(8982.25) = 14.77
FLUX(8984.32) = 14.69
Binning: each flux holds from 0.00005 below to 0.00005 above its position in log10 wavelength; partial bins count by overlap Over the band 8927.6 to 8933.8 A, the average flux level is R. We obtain 14.7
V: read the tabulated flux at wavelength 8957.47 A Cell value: 15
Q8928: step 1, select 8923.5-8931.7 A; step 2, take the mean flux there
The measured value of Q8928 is 15.2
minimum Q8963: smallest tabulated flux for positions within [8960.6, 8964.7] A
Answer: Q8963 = 15.56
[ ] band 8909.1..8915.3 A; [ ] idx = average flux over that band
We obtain 15.7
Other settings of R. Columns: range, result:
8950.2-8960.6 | 15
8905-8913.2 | 15.6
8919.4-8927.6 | 15.6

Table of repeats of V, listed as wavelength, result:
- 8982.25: 14.77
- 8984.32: 14.69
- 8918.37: 14.96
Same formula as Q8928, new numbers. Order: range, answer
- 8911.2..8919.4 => 15.4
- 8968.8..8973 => 14.8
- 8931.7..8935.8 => 14.6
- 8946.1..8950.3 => 14.7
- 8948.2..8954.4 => 14.9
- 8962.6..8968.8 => 16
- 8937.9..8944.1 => 14.8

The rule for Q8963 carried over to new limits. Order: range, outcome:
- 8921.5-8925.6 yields 15.84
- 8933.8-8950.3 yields 14.18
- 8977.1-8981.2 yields 14.37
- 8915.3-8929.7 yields 14.91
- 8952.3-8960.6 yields 14.62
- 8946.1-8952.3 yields 14.46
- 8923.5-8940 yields 14.58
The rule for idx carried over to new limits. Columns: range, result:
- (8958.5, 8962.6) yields 15.5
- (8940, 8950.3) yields 14.6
